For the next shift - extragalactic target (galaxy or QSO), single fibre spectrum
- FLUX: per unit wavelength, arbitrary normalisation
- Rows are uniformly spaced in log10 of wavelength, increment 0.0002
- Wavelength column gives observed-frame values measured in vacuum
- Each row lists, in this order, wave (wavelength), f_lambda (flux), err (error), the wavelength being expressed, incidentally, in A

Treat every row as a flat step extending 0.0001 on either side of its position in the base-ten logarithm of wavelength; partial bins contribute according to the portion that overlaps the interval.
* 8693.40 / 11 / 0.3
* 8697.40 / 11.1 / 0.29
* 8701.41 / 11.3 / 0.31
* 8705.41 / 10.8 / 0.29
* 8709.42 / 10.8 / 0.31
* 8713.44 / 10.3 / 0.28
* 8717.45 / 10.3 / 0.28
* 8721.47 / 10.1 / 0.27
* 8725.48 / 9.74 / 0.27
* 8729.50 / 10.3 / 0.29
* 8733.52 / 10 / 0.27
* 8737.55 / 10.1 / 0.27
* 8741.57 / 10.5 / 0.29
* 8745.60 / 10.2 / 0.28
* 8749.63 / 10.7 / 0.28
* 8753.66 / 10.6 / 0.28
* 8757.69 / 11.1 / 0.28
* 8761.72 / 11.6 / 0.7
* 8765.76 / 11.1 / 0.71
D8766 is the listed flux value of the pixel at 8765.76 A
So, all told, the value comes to 11.1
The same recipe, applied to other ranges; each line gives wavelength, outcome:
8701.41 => 11.3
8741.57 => 10.5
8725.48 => 9.74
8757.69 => 11.1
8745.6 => 10.2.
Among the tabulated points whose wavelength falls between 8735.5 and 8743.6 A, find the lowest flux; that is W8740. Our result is 10.1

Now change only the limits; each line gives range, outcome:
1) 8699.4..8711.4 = 10.8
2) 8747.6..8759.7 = 10.6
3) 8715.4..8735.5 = 9.74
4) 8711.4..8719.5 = 10.3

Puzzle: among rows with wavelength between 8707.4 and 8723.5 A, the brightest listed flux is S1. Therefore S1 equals 10.8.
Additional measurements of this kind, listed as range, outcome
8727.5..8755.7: 10.7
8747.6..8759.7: 11.1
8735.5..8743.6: 10.5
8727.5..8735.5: 10.3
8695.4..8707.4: 11.3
